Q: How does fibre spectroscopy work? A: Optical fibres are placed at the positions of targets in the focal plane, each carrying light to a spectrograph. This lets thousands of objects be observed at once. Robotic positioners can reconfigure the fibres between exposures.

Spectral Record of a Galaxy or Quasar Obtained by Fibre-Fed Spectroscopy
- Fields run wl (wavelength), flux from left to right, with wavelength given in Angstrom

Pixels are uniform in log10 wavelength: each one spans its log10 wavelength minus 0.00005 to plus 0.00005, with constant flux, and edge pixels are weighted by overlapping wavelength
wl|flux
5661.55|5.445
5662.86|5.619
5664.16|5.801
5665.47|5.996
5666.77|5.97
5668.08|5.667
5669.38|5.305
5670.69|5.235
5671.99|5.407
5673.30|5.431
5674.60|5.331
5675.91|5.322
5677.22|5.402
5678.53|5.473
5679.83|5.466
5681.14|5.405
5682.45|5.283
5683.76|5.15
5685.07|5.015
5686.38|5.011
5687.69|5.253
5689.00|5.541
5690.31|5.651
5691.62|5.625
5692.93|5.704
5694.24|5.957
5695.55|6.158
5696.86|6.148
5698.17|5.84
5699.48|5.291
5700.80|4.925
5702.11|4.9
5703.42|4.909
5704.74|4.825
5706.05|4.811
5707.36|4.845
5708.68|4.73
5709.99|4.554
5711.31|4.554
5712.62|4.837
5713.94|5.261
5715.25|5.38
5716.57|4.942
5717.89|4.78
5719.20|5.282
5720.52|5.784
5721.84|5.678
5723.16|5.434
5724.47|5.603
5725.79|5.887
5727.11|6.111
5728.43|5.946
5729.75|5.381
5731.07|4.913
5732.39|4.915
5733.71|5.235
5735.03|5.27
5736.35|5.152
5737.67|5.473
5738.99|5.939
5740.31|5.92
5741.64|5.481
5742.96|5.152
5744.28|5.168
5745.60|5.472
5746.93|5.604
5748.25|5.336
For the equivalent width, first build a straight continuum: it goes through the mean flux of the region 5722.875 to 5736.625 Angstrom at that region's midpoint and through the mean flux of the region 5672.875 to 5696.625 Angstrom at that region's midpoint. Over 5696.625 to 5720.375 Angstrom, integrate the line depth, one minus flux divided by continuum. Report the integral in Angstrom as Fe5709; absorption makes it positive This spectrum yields 1.8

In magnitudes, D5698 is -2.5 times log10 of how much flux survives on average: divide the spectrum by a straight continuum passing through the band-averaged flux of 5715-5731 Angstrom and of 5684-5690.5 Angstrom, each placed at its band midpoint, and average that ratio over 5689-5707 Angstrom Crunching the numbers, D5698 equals -0.02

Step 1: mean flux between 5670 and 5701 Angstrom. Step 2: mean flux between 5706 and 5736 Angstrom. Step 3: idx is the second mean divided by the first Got 0.96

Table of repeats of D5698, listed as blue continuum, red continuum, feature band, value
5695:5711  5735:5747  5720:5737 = -0.025 mag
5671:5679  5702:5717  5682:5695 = -0.050 mag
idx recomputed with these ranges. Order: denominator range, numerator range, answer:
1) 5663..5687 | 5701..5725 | 0.93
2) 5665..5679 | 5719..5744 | 1.00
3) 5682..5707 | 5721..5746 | 1.02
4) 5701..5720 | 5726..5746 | 1.11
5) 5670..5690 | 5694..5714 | 0.97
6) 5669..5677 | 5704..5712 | 0.88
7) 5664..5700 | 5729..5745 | 0.97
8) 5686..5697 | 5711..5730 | 0.95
